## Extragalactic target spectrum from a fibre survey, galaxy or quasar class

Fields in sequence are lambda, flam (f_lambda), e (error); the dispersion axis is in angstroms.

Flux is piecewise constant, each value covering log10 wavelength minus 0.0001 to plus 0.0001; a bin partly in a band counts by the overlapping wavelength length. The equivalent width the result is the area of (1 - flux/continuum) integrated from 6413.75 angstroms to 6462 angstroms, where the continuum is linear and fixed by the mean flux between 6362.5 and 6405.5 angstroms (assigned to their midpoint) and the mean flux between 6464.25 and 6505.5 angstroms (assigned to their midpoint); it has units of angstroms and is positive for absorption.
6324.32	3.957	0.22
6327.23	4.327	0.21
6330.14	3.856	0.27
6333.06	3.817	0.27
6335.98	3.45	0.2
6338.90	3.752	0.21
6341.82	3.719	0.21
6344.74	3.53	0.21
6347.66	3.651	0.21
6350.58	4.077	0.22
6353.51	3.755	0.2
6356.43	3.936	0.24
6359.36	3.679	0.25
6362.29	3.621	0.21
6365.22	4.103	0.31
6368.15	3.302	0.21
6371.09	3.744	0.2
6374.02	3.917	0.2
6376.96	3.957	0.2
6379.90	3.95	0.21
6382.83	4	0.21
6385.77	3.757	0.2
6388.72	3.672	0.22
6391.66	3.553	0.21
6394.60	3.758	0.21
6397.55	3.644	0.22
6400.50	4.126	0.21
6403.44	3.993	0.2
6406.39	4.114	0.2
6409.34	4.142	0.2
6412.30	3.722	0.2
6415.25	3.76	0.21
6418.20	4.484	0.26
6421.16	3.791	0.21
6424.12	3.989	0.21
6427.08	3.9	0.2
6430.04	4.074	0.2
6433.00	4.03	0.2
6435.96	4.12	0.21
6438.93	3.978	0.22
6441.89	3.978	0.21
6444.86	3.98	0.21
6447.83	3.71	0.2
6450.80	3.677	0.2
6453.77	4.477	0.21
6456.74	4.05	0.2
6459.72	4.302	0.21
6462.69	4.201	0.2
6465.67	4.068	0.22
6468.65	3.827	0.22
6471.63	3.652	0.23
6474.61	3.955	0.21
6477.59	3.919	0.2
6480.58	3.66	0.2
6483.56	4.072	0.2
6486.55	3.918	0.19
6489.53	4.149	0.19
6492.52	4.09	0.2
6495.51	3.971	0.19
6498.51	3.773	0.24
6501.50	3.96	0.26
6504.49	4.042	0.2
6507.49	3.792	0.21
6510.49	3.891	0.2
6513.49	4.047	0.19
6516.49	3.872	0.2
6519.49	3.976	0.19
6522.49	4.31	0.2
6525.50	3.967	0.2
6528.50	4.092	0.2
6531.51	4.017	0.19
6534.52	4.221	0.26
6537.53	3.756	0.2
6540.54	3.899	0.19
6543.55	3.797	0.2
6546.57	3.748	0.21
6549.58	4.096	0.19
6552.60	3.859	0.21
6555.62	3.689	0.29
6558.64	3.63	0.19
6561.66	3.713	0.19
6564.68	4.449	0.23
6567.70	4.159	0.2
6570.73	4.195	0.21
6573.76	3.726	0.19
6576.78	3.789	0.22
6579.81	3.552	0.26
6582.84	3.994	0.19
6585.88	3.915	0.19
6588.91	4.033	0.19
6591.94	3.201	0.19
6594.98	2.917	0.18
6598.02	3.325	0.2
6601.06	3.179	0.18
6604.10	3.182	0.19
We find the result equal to -1.8 angstroms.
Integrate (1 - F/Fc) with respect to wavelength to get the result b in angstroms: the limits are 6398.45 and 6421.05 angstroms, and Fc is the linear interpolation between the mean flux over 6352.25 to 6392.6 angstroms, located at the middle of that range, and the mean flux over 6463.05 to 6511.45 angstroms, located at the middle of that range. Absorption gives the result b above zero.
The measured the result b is -1.13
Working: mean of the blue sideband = 3.79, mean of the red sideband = 3.93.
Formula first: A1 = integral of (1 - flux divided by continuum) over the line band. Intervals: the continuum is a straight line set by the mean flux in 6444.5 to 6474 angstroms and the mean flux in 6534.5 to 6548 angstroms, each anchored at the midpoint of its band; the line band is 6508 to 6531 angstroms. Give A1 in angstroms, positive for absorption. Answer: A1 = -0.75 angstroms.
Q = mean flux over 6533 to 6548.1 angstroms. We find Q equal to 3.89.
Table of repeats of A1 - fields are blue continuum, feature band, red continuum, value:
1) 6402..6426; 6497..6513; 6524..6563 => 0.07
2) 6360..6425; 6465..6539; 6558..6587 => -1.14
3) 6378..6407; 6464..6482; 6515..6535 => 0.57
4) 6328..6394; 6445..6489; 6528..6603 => -2.19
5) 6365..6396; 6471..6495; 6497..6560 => -0.36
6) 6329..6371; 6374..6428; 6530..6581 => -1.91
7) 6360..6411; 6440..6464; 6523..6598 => -1.26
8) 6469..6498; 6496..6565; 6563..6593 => -0.24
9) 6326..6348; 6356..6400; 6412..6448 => 0.93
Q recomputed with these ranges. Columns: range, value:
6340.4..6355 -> 3.75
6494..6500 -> 3.87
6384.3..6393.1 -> 3.66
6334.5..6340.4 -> 3.6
